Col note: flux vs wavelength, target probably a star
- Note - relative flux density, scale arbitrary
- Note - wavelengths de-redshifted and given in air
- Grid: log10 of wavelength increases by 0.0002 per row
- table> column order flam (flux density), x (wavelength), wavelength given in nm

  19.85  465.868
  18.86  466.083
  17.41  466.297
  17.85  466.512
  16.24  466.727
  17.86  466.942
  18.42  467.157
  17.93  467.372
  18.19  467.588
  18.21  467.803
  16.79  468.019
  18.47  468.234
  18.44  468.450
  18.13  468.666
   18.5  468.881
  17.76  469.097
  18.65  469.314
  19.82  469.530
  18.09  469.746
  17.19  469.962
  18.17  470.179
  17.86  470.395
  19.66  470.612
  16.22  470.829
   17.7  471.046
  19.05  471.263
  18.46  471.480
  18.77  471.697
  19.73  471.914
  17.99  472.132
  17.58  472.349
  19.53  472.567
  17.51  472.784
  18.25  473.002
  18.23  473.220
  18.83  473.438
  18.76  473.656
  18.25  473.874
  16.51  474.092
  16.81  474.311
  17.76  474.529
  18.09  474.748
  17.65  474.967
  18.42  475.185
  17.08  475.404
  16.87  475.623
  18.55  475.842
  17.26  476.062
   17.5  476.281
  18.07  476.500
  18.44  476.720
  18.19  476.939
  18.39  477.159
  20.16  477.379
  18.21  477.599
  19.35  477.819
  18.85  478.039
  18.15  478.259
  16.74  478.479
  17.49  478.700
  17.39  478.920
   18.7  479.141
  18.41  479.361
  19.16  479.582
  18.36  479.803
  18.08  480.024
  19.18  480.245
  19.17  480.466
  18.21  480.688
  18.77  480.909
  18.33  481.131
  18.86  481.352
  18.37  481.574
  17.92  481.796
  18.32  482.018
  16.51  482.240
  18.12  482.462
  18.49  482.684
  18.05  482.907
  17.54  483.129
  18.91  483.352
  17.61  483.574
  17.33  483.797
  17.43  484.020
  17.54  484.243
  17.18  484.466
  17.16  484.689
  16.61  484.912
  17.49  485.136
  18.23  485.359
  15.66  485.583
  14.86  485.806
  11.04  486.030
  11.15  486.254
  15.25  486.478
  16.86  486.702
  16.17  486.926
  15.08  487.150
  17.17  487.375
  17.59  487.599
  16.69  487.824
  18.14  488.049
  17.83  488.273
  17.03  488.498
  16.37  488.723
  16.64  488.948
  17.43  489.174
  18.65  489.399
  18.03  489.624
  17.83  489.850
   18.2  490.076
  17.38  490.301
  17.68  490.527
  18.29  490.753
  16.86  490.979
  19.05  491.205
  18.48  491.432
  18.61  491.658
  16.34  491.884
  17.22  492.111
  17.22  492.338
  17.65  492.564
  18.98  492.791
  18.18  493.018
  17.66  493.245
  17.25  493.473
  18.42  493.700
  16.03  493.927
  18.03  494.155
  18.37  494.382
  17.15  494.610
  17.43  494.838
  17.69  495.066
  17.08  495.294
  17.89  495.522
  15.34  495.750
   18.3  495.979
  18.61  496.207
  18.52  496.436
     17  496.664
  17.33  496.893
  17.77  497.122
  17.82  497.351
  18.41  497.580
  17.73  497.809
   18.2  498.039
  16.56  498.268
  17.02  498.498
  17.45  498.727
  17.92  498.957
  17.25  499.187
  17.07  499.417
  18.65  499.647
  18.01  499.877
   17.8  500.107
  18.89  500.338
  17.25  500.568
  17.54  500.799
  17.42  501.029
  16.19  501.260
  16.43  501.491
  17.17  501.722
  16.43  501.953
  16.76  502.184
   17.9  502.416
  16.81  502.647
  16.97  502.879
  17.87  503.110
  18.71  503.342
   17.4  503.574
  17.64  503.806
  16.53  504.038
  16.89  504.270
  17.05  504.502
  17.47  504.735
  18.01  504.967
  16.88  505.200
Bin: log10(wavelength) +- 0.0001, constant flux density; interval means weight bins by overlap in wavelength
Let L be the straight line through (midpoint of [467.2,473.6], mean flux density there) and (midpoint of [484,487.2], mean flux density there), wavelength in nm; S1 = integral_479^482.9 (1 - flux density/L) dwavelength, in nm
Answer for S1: -0.43 nm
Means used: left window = 18.3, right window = 15.8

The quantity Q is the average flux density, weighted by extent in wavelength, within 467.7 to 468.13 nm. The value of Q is 17.5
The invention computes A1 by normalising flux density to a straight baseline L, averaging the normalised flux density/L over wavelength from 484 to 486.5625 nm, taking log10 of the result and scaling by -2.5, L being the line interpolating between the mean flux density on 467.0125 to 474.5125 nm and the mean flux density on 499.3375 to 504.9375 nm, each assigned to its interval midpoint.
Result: 0.13 mag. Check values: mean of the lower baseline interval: 18.2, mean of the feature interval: 15.7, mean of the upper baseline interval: 17.4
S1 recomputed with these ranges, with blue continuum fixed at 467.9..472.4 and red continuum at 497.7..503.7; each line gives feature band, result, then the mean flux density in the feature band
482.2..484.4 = 0.01 nm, 17.8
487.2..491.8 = 0.02 nm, 17.7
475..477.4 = 0.01 nm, 18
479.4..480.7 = -0.05 nm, 18.7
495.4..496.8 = 0.00 nm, 17.6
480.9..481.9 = -0.03 nm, 18.4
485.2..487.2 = 0.32 nm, 15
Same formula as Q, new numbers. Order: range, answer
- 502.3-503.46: 17.6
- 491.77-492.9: 17.5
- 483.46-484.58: 17.4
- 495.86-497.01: 17.9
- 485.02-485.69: 17.1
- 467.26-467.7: 18.1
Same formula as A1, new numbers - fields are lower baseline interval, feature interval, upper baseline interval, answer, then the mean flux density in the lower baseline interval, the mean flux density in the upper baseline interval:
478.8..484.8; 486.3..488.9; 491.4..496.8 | 0.081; 18.1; 17.6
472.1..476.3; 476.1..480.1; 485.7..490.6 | -0.049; 17.9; 16.5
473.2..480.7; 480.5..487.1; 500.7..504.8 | 0.053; 18.1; 17.2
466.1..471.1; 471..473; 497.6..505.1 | -0.033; 18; 17.4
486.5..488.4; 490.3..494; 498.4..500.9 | -0.035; 16.9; 17.7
